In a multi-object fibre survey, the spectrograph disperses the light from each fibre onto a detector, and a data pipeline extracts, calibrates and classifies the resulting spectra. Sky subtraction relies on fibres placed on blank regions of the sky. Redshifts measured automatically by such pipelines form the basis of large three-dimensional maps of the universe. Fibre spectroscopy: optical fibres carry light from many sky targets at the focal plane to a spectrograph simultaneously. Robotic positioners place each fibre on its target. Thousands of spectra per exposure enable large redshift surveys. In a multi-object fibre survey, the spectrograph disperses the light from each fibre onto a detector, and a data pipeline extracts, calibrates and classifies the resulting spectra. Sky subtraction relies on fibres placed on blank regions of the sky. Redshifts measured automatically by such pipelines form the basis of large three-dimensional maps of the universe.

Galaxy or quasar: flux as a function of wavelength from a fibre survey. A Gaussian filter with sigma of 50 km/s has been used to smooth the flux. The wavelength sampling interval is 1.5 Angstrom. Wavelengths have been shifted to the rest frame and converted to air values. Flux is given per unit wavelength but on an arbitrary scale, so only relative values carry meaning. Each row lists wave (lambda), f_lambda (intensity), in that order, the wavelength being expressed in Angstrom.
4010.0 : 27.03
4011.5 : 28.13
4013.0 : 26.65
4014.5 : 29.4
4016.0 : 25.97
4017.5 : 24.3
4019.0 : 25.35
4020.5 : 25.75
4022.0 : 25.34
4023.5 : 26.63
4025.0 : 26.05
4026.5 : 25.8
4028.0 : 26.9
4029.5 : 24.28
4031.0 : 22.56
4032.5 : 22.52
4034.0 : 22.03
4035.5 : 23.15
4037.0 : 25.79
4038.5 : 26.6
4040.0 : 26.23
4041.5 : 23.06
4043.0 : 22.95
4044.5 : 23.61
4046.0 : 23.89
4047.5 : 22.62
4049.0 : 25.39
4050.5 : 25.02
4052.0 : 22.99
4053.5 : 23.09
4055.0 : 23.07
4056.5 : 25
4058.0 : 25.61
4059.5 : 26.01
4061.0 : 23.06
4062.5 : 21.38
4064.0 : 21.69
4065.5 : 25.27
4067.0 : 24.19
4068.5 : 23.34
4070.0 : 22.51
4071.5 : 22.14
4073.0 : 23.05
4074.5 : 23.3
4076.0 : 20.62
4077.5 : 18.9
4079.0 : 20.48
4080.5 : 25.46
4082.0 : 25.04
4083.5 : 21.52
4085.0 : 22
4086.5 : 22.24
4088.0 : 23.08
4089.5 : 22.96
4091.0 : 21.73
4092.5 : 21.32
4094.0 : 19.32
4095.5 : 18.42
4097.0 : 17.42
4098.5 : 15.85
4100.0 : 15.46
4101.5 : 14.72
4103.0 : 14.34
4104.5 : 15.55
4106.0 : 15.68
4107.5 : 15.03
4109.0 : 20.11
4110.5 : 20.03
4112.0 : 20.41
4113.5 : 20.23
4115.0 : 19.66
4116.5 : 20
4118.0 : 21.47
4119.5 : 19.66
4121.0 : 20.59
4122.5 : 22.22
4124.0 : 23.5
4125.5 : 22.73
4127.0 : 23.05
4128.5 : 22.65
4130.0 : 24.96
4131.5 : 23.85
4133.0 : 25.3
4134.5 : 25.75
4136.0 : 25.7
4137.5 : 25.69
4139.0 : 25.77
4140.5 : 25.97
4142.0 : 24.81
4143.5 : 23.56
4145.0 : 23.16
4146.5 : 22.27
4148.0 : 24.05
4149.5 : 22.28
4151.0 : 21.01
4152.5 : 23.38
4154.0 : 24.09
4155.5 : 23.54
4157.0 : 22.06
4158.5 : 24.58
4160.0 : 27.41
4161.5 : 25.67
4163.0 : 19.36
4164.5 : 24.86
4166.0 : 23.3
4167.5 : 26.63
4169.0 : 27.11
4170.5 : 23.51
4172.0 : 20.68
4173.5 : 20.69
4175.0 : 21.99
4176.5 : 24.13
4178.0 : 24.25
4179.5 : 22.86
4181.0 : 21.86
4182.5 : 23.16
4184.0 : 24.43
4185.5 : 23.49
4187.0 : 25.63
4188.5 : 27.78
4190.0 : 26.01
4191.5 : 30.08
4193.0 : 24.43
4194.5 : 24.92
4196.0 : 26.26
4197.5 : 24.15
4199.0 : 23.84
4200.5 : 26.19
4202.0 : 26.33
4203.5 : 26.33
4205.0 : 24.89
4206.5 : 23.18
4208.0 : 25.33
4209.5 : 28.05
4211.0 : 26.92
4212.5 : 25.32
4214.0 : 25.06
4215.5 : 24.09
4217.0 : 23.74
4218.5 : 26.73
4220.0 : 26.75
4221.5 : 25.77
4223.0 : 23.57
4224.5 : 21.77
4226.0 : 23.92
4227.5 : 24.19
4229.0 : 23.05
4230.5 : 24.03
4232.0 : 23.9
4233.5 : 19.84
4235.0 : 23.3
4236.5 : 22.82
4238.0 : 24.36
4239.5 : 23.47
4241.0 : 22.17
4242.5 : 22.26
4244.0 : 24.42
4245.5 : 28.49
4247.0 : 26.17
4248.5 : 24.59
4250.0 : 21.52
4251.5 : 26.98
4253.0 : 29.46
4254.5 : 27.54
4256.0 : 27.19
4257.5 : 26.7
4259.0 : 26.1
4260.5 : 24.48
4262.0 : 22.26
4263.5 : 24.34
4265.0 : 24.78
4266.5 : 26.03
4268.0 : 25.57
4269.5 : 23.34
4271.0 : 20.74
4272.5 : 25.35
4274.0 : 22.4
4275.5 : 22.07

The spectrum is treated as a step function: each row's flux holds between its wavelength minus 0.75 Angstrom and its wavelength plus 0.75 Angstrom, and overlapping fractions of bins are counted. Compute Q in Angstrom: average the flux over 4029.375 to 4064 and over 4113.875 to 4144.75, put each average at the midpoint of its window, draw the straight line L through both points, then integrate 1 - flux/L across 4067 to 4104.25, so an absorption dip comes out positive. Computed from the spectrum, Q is 4.7 Angstrom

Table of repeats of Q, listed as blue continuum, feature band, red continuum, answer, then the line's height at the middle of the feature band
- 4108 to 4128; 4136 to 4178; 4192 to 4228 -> -2.0 Angstrom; 22.7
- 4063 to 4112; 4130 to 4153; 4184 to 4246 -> -2.0 Angstrom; 22.3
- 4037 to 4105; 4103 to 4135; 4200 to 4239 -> 2.9 Angstrom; 22.9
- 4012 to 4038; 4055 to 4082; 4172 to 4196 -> 2.0 Angstrom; 25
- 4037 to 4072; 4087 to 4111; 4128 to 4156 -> 5.8 Angstrom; 24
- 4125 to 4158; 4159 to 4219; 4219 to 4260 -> -1.2 Angstrom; 24.3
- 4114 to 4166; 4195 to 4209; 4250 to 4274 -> -0.5 Angstrom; 24.3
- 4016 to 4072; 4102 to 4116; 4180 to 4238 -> 3.8 Angstrom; 24.4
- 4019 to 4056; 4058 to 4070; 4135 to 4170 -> 0.4 Angstrom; 24.4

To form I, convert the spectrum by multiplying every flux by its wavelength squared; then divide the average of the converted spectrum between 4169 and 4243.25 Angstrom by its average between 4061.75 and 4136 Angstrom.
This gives 1.22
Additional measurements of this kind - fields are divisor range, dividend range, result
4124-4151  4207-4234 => 1.06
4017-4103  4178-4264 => 1.18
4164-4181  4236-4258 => 1.11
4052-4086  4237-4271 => 1.19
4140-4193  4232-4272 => 1.07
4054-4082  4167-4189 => 1.09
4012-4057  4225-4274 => 1.10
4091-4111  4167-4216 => 1.50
